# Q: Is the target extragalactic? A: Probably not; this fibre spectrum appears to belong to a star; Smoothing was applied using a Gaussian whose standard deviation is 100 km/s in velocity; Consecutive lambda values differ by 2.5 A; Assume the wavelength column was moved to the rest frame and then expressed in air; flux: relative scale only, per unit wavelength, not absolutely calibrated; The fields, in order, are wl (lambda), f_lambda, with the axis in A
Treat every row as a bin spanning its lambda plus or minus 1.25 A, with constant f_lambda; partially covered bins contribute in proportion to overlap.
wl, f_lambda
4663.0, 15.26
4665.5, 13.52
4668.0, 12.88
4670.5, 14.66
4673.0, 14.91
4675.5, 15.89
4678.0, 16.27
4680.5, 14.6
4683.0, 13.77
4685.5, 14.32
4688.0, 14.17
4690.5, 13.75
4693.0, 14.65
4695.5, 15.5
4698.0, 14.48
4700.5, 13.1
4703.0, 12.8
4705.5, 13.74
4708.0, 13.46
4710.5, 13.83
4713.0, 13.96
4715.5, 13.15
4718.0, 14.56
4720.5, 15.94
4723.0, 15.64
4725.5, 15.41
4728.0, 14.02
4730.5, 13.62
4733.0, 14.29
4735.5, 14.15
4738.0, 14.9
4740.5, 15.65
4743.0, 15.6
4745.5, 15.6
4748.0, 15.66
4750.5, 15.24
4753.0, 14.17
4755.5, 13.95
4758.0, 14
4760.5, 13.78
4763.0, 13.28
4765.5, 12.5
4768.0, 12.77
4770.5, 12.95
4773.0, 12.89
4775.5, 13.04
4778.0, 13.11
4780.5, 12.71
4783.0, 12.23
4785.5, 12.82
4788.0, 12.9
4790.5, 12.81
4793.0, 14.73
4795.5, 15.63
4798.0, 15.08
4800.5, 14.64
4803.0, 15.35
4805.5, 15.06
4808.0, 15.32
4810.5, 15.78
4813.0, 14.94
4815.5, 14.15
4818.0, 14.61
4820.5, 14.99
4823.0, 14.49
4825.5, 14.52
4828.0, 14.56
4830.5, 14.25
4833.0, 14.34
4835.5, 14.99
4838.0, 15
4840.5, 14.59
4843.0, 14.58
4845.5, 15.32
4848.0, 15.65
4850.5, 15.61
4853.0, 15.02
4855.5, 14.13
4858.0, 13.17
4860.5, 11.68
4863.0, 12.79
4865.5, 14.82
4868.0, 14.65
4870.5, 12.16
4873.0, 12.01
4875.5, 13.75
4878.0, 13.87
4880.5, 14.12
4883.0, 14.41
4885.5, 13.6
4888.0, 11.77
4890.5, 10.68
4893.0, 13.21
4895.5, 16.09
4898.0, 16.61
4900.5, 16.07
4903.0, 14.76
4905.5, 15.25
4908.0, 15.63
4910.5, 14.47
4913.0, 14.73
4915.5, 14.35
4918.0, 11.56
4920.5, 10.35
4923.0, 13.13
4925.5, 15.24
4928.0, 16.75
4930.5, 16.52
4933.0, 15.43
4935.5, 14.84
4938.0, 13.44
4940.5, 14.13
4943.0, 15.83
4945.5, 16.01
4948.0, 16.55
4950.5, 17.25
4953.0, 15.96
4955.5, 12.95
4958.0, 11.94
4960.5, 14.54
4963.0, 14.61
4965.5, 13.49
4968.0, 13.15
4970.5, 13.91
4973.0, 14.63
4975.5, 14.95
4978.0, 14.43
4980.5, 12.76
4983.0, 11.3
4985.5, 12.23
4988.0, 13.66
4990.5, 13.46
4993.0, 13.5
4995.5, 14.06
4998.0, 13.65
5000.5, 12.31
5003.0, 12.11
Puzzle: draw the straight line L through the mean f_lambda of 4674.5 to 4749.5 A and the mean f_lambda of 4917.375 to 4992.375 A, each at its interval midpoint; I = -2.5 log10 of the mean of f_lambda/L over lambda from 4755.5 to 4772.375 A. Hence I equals 0.10 mag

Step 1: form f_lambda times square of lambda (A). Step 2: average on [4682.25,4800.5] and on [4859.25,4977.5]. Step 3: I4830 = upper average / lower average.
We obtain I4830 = 1.09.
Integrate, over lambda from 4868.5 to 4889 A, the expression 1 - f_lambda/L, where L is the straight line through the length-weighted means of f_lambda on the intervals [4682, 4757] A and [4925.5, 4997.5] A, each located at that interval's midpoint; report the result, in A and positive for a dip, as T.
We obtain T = 1.6 A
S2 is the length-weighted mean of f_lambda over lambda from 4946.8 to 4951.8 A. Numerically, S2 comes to 16.9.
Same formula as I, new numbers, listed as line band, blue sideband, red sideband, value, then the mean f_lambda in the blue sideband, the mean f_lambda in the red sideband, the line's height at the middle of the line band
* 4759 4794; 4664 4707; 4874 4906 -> 0.09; 14.3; 14.1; 14.2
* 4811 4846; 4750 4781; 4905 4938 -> -0.07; 13.4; 14.4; 13.8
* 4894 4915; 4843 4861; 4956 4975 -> -0.09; 14.5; 13.8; 14.2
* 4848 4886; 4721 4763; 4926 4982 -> 0.07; 14.7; 14.7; 14.7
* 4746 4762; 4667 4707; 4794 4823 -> 0.02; 14.3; 15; 14.7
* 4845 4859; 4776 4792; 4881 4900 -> -0.10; 12.8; 13.9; 13.5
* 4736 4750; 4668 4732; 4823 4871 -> -0.08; 14.4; 14.3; 14.4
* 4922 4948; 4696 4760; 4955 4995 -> -0.12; 14.4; 13.5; 13.6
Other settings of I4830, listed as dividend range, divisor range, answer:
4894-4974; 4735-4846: 1.09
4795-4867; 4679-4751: 1.06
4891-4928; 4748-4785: 1.14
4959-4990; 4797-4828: 0.98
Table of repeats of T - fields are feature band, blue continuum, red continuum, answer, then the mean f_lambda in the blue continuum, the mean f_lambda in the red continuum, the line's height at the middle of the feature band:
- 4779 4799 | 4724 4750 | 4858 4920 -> 1.30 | 14.9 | 13.8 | 14.5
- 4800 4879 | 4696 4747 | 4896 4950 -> 1.58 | 14.4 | 14.9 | 14.7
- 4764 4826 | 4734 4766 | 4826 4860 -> 2.54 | 14.5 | 14.6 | 14.6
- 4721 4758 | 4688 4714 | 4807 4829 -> -1.61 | 13.9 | 14.8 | 14.2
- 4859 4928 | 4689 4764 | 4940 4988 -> 2.22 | 14.4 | 14.2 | 14.3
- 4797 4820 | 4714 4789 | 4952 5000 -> -1.78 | 14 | 13.6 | 13.9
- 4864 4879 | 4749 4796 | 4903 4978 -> 0.59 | 13.4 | 14.5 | 14.1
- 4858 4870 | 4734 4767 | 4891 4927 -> 0.84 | 14.5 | 14.3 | 14.4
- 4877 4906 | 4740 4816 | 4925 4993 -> 0.26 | 14.1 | 14.4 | 14.3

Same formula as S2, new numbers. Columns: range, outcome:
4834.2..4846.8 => 14.9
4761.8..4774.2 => 12.9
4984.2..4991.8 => 13.1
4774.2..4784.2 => 12.8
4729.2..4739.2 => 14.2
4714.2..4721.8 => 14.6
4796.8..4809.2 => 15.1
